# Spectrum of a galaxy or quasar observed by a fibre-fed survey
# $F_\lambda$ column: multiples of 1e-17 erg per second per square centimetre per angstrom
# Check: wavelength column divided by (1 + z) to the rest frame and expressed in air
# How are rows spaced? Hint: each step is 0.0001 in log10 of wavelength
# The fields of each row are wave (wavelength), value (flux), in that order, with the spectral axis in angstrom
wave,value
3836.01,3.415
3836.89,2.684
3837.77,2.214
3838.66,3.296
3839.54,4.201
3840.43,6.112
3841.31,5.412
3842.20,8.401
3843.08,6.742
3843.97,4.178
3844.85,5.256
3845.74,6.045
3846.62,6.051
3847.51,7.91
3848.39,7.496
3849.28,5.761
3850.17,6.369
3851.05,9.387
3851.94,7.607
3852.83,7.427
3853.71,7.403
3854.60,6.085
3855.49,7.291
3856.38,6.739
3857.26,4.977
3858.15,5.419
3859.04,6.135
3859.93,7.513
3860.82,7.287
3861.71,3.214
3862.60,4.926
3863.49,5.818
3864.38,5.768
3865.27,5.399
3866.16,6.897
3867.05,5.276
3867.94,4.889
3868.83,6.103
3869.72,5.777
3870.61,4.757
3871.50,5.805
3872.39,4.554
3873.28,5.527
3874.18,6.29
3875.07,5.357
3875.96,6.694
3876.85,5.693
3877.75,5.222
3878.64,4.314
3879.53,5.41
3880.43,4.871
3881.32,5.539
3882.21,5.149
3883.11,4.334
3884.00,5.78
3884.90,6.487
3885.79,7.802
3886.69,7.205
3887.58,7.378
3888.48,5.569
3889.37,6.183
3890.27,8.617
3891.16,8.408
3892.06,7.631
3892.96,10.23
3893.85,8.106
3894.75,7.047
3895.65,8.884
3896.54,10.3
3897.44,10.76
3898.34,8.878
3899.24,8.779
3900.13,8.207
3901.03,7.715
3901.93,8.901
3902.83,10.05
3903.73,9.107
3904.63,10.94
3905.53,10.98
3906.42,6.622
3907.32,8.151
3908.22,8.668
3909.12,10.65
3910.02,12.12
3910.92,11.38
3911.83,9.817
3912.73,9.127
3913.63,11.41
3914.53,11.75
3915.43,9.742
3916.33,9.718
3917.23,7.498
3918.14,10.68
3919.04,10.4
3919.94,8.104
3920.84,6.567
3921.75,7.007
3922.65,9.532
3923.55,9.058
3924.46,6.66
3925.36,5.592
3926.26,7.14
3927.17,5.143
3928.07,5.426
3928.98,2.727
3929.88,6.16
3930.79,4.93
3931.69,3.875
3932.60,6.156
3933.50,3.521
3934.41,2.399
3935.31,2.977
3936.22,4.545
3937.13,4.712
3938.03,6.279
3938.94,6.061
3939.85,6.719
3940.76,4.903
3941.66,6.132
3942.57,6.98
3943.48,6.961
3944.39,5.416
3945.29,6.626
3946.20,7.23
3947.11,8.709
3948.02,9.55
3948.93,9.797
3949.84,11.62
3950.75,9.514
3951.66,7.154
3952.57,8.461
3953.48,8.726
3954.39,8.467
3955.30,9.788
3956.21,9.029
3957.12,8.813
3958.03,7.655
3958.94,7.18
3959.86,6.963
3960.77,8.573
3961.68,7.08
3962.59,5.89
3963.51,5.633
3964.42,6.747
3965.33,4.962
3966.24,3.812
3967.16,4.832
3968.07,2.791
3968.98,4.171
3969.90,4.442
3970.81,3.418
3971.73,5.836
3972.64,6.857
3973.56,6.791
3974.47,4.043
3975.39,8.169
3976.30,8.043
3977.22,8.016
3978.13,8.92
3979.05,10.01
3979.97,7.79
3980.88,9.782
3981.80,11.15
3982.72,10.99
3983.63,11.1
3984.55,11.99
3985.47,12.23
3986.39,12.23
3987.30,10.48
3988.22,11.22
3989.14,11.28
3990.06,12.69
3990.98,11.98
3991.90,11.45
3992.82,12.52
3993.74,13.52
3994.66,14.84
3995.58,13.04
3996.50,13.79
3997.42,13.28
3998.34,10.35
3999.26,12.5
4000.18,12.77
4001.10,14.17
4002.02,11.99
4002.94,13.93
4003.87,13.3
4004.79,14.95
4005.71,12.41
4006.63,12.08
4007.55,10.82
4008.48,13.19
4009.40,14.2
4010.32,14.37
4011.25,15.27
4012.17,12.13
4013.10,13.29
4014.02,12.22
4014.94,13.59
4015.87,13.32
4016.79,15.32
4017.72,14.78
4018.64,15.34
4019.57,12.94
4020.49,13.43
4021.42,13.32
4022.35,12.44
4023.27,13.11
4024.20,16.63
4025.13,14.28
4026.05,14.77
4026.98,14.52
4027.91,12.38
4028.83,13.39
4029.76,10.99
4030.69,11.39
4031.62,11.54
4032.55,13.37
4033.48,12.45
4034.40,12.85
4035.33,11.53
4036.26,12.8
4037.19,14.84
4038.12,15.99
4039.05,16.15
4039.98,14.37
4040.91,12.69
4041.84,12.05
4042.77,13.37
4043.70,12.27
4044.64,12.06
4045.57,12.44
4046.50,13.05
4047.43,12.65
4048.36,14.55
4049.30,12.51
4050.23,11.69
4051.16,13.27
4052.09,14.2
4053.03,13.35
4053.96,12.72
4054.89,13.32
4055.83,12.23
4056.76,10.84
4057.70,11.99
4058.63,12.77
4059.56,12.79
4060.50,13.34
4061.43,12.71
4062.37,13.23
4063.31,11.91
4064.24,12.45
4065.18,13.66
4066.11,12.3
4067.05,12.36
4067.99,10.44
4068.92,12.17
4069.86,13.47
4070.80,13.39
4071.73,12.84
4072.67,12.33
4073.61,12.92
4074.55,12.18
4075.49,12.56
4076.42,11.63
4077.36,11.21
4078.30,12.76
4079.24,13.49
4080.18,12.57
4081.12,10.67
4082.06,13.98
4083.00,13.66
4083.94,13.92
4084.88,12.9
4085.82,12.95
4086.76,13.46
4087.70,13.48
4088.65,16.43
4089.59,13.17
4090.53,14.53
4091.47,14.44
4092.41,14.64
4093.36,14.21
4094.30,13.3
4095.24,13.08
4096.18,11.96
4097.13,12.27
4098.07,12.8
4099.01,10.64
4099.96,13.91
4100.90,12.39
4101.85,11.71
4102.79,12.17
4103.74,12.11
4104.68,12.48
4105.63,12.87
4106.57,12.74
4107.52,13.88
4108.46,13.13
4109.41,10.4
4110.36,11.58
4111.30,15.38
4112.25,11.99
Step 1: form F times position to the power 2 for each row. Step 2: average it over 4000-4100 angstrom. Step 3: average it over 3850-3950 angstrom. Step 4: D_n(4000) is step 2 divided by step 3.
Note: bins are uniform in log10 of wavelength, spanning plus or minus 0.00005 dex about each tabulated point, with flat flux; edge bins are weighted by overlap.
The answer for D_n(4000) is 1.99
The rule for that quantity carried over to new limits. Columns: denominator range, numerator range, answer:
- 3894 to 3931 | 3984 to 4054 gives 1.61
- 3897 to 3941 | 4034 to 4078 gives 1.78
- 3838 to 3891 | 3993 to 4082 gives 2.36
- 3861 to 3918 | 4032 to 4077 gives 1.86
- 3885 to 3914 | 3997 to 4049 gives 1.59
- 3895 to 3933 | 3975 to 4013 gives 1.47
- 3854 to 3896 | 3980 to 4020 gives 2.19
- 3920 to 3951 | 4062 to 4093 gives 2.18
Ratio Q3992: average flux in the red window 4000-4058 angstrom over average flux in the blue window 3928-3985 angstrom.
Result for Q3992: 1.92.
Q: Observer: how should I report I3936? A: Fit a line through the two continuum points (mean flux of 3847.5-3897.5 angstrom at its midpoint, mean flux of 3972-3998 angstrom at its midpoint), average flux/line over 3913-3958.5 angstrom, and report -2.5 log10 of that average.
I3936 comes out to 0.20 mag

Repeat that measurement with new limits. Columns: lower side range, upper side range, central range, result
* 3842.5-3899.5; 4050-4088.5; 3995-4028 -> -0.228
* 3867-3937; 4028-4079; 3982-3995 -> -0.154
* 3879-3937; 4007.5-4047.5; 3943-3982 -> 0.363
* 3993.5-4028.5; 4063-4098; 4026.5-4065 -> 0.027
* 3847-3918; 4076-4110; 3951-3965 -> 0.205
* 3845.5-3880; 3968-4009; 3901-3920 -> -0.250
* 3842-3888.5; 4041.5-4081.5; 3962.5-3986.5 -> 0.302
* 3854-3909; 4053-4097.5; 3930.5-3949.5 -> 0.414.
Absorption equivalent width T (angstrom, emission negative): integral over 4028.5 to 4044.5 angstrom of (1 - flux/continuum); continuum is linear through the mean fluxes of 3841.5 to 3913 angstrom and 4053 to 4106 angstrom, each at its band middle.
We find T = -2.0 angstrom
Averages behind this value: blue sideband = 7.09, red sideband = 12.8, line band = 13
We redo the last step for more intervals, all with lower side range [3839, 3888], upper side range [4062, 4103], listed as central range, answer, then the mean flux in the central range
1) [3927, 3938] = 5.0 angstrom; 4.44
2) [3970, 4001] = -1.5 angstrom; 10.4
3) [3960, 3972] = 5.1 angstrom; 5.28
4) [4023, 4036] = -2.2 angstrom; 13.1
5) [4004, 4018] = -3.7 angstrom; 13.4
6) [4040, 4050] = -0.9 angstrom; 12.8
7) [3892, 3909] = -4.3 angstrom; 9.01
